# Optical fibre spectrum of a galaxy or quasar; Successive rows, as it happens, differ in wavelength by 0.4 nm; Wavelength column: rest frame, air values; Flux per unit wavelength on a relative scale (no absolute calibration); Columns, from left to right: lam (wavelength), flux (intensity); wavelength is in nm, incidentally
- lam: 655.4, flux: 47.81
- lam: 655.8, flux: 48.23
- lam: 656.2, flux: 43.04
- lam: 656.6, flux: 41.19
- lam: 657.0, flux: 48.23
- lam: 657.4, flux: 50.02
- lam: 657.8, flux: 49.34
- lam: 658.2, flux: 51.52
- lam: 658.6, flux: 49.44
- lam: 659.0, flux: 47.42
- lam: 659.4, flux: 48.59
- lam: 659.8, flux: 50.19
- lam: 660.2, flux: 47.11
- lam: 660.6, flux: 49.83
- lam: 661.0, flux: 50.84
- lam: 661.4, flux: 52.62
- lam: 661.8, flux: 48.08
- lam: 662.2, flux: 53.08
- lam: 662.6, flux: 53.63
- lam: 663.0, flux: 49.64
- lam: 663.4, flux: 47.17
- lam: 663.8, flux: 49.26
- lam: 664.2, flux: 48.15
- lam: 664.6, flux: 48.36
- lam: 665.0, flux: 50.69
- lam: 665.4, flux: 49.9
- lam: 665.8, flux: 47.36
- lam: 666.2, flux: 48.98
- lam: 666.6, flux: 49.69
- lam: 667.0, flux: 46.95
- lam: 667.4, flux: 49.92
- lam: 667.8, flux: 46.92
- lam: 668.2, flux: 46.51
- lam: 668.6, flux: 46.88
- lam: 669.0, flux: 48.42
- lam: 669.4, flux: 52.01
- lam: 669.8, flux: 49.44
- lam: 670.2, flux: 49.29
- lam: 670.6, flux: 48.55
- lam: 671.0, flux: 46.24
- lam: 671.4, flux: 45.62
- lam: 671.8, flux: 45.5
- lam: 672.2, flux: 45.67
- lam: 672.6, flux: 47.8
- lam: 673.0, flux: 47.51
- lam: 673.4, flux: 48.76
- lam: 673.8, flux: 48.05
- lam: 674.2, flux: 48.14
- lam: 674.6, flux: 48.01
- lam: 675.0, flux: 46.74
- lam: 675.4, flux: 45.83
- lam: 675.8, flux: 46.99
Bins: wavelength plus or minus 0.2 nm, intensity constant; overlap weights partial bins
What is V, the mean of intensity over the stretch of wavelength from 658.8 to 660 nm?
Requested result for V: 48.7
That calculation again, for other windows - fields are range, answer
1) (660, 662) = 49.7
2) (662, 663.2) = 52.1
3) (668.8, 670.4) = 49.8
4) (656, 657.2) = 44.2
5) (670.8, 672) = 45.8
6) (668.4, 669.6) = 49.1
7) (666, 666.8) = 49.3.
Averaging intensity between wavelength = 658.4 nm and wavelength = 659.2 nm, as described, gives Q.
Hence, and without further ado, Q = 48.4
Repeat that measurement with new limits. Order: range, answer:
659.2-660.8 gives 48.9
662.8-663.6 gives 48.4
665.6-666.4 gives 48.2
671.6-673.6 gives 47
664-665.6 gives 49.3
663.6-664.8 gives 48.6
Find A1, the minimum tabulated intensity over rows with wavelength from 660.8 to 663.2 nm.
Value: 48.08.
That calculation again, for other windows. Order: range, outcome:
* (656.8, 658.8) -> 48.23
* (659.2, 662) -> 47.11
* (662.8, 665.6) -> 47.17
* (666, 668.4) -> 46.51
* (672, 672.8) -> 45.67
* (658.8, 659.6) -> 47.42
